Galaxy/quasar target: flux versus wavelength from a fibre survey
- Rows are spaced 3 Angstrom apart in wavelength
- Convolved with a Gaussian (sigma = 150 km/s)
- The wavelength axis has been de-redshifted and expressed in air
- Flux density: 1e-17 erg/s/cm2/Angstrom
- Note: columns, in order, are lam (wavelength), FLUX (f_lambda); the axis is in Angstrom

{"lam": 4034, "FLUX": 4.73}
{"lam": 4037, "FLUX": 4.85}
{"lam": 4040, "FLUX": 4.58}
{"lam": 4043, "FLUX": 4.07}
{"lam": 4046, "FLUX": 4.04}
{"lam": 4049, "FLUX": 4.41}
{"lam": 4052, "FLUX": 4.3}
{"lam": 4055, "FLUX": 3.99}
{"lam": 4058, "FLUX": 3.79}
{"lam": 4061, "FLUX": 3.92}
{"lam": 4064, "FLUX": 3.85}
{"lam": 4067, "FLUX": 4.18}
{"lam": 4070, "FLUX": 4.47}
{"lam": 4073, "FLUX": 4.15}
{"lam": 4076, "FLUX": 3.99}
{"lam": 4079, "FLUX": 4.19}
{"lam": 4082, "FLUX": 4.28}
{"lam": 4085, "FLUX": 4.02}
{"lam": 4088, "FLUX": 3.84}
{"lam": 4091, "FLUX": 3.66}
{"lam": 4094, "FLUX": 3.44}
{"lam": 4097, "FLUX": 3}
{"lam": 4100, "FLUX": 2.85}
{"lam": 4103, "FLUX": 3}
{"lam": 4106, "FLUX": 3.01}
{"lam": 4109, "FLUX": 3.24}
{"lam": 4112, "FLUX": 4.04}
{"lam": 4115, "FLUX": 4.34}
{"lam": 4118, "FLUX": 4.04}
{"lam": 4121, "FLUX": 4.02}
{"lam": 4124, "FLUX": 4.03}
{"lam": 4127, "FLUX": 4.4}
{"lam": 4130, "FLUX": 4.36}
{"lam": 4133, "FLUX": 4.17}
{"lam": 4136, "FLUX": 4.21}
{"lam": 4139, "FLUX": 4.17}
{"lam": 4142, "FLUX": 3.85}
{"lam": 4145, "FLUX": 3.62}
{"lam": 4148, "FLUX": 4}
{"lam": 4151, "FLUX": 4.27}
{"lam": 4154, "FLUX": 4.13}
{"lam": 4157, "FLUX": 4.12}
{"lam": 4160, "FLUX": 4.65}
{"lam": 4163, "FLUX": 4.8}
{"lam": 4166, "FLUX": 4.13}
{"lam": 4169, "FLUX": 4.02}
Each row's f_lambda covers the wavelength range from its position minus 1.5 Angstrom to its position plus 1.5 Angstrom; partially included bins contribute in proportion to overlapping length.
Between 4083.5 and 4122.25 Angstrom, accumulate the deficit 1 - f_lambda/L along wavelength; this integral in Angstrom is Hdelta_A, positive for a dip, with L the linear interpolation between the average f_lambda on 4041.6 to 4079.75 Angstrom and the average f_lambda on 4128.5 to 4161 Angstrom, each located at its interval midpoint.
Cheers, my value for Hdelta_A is 5.12 Angstrom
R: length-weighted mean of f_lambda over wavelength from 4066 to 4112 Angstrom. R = 3.69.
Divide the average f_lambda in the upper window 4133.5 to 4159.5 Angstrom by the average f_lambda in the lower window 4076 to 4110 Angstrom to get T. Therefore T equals 1.2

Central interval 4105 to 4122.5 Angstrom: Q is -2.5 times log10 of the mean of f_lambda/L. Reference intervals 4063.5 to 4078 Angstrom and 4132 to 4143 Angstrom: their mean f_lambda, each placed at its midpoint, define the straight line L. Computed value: 0.09 mag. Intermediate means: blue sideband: 4.15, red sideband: 4.11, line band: 3.8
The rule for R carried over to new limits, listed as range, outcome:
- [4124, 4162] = 4.17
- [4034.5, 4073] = 4.22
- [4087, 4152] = 3.79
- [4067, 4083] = 4.21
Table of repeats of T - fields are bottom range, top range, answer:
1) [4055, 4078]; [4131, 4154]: 1.00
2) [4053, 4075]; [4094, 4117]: 0.83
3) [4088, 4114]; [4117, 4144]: 1.24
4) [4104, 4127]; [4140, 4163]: 1.08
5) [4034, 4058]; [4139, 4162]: 0.95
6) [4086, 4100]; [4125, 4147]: 1.20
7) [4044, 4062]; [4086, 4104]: 0.82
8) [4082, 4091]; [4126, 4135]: 1.09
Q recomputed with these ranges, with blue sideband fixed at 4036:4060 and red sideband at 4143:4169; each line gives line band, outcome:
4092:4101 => 0.320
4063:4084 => 0.016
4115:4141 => 0.007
